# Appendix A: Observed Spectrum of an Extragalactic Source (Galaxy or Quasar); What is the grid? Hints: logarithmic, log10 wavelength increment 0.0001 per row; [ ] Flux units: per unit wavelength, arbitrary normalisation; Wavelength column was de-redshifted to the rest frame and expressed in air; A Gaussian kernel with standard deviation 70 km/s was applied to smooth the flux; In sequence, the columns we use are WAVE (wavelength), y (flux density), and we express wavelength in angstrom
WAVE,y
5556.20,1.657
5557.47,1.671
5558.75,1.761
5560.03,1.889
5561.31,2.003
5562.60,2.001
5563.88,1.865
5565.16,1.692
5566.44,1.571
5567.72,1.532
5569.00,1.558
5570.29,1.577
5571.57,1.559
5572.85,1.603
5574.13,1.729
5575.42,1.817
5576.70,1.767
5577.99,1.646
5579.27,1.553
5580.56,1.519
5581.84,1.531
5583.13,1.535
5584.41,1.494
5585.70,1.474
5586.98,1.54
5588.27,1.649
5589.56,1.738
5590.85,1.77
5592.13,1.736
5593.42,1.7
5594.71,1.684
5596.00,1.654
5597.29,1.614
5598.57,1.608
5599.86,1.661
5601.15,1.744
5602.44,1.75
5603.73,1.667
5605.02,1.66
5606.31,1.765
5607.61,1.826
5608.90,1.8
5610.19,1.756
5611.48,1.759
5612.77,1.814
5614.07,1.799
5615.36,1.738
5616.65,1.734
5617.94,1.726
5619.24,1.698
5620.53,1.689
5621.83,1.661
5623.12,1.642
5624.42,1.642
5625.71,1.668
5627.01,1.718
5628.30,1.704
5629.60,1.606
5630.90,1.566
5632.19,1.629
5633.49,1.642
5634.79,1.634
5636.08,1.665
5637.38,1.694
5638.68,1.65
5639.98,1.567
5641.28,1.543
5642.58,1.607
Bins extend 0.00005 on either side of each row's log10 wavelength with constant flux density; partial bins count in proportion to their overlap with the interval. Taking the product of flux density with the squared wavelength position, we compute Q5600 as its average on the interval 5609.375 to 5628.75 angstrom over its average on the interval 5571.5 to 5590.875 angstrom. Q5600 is 1.08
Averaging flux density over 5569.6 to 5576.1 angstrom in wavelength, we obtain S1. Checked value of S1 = 1.66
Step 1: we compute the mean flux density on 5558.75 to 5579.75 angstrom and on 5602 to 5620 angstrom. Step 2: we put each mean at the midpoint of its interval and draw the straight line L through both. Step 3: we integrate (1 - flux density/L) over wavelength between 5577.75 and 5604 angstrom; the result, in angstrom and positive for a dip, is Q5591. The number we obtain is 1.5 angstrom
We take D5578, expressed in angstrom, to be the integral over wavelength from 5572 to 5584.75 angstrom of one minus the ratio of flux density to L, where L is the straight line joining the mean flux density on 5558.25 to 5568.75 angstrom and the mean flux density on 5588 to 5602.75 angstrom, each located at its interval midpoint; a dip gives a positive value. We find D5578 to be 0.9 angstrom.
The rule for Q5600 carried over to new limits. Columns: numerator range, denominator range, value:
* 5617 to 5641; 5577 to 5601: 1.03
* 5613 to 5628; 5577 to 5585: 1.11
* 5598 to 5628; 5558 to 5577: 1.01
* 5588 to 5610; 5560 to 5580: 1.01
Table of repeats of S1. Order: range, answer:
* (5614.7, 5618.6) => 1.73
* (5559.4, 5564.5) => 1.94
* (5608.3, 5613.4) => 1.78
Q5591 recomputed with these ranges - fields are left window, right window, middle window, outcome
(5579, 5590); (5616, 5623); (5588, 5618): -1.7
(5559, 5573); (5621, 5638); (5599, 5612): -0.5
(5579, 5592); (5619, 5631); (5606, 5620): -1.1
